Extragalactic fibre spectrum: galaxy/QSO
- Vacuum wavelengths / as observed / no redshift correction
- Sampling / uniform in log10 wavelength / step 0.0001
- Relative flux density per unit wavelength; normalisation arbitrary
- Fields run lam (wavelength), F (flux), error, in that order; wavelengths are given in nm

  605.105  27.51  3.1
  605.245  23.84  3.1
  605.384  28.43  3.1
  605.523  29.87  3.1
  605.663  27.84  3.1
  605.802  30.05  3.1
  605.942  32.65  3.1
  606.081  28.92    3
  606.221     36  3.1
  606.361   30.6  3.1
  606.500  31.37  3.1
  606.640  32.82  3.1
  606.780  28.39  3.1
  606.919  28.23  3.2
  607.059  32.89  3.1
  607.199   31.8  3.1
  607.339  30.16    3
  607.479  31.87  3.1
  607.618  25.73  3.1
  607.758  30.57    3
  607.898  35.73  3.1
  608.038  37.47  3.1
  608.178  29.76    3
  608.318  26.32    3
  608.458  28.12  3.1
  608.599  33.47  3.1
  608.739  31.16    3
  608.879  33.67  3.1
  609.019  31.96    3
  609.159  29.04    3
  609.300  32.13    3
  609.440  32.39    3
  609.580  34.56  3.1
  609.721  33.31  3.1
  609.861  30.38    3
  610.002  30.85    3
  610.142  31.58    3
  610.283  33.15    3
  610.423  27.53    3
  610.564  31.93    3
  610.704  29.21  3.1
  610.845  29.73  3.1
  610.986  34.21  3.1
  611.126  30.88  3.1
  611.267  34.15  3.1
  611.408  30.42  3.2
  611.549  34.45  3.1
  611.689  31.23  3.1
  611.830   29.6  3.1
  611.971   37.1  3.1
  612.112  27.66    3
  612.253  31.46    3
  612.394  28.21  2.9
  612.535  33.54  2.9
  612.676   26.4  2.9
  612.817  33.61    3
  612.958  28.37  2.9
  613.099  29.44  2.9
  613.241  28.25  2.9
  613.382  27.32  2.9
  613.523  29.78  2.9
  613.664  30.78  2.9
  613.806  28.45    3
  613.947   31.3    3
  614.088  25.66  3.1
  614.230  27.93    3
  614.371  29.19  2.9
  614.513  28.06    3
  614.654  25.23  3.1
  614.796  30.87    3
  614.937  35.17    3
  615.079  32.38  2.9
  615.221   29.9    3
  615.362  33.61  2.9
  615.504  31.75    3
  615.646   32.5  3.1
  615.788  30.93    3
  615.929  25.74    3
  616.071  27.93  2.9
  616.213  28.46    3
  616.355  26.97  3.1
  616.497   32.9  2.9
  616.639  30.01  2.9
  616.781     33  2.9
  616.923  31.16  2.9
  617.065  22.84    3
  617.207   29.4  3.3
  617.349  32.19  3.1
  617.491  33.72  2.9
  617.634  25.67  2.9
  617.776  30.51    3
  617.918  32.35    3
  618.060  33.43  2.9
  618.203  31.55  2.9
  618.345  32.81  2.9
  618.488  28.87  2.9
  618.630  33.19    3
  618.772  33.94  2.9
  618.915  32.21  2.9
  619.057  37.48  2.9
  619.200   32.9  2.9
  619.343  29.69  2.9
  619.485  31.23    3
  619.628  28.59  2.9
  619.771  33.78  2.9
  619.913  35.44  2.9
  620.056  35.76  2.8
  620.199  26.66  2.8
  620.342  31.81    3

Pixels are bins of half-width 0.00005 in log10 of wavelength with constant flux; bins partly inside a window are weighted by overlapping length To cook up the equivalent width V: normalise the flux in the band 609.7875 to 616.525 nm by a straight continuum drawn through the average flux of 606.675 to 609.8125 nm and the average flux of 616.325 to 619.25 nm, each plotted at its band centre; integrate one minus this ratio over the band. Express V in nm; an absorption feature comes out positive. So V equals 0.22 nm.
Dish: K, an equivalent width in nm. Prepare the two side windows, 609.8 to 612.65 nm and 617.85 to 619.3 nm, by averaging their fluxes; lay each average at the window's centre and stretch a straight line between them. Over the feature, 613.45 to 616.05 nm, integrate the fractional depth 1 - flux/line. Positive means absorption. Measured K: 0.17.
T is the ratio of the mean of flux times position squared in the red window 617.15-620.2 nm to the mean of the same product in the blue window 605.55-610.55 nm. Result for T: 1.1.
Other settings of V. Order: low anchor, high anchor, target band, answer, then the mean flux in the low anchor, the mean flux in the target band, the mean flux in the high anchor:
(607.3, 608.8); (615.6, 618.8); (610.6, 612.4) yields -0.05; 31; 31.5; 30.4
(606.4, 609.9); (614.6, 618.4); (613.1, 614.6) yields 0.10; 31.3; 28.7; 30.5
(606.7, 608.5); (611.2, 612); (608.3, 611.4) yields 0.03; 30.6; 31.4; 32.6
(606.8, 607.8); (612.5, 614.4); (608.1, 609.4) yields -0.04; 30.1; 30.7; 29.2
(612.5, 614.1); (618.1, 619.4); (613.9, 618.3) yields 0.14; 29.5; 30.1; 32.5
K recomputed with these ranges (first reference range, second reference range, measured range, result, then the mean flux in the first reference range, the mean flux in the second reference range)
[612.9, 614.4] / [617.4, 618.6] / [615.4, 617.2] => 0.039 nm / 28.8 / 31.2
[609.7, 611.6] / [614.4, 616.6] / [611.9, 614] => 0.051 nm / 31.5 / 30.1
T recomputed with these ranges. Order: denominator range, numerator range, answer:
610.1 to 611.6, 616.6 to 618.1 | 0.98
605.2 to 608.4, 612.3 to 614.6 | 0.98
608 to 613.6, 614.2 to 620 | 1.02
